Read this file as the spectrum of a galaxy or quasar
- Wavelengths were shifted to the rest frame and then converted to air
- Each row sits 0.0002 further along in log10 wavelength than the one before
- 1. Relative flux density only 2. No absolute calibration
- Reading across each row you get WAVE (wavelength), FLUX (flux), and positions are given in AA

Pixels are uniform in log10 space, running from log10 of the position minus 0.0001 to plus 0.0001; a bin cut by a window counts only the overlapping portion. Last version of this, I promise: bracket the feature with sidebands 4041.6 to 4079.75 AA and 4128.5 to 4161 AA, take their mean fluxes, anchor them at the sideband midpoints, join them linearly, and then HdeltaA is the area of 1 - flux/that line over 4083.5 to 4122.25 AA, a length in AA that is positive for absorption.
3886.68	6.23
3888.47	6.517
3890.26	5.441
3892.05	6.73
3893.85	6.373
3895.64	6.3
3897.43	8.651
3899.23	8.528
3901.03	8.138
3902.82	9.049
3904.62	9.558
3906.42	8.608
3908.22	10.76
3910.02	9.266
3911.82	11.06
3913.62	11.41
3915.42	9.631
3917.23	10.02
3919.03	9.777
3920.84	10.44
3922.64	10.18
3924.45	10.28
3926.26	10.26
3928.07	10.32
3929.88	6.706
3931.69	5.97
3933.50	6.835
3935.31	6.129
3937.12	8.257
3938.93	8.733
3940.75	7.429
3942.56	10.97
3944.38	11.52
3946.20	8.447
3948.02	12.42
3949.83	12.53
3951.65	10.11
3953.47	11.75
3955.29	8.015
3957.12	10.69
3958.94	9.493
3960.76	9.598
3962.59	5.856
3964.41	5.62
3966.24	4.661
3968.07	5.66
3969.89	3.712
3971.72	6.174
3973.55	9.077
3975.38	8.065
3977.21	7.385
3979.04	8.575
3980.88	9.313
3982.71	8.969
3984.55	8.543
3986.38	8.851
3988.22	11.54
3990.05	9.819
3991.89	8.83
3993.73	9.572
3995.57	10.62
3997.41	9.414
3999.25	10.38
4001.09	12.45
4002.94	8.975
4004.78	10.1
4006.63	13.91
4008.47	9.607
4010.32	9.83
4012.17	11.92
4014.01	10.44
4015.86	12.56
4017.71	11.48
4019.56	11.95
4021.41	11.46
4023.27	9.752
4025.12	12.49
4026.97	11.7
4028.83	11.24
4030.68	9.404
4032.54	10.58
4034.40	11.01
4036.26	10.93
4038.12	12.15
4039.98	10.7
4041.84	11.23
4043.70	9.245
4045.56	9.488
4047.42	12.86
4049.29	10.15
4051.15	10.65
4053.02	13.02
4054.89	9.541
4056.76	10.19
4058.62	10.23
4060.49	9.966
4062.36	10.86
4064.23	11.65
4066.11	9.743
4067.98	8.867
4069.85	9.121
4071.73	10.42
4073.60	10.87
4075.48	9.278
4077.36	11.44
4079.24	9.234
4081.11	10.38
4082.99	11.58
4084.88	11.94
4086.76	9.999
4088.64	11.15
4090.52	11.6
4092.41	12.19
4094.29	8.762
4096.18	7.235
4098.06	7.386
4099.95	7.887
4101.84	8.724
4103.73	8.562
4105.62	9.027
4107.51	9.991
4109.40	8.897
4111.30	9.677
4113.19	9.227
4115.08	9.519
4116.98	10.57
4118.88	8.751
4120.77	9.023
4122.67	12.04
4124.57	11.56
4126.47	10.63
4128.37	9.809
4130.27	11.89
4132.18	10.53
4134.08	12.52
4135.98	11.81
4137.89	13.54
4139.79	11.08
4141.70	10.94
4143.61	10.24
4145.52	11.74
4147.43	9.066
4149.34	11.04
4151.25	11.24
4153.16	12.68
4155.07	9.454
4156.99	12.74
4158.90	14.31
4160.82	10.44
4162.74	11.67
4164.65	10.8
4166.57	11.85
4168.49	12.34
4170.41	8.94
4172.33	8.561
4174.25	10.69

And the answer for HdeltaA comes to 4.8 AA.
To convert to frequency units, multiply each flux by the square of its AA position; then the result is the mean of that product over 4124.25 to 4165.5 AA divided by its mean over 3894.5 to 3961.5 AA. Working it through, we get 1.35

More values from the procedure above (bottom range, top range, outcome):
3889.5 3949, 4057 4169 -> 1.30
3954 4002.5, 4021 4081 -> 1.29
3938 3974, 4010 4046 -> 1.33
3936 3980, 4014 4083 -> 1.32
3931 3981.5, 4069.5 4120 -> 1.26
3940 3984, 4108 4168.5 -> 1.39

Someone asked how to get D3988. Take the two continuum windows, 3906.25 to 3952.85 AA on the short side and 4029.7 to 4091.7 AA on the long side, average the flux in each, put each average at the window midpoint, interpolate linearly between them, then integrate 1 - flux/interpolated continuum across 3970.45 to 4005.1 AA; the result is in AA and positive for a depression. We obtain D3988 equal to 2.8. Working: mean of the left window 9.57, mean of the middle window 9.23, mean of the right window 10.6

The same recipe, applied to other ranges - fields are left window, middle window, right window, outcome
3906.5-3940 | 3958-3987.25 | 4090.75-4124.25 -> 5.6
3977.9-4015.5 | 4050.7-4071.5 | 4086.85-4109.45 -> -1.6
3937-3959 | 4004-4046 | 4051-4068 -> -2.5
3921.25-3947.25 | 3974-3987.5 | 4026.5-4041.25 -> 1.6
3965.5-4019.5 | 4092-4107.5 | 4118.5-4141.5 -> 3.0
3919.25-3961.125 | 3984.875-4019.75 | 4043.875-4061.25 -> -1.7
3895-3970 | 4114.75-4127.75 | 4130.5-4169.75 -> 1.0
